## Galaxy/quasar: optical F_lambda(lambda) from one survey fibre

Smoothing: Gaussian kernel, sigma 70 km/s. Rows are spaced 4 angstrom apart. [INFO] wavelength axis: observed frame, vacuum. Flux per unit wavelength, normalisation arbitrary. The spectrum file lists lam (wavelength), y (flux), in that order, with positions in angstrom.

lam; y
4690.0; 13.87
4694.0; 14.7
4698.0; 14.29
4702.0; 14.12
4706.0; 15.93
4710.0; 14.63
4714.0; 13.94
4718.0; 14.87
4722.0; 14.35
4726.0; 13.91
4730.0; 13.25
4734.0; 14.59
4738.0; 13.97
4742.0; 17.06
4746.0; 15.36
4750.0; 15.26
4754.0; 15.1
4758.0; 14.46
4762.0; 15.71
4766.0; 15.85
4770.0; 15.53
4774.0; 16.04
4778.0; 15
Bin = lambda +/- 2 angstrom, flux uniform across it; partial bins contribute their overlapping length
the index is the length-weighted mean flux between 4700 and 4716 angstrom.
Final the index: 14.7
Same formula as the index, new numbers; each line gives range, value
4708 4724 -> 14.4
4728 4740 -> 13.9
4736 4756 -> 15.3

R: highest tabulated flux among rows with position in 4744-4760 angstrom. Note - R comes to 15.36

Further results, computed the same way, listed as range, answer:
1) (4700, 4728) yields 15.93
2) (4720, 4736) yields 14.59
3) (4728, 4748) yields 17.06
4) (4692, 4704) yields 14.7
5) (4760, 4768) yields 15.85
